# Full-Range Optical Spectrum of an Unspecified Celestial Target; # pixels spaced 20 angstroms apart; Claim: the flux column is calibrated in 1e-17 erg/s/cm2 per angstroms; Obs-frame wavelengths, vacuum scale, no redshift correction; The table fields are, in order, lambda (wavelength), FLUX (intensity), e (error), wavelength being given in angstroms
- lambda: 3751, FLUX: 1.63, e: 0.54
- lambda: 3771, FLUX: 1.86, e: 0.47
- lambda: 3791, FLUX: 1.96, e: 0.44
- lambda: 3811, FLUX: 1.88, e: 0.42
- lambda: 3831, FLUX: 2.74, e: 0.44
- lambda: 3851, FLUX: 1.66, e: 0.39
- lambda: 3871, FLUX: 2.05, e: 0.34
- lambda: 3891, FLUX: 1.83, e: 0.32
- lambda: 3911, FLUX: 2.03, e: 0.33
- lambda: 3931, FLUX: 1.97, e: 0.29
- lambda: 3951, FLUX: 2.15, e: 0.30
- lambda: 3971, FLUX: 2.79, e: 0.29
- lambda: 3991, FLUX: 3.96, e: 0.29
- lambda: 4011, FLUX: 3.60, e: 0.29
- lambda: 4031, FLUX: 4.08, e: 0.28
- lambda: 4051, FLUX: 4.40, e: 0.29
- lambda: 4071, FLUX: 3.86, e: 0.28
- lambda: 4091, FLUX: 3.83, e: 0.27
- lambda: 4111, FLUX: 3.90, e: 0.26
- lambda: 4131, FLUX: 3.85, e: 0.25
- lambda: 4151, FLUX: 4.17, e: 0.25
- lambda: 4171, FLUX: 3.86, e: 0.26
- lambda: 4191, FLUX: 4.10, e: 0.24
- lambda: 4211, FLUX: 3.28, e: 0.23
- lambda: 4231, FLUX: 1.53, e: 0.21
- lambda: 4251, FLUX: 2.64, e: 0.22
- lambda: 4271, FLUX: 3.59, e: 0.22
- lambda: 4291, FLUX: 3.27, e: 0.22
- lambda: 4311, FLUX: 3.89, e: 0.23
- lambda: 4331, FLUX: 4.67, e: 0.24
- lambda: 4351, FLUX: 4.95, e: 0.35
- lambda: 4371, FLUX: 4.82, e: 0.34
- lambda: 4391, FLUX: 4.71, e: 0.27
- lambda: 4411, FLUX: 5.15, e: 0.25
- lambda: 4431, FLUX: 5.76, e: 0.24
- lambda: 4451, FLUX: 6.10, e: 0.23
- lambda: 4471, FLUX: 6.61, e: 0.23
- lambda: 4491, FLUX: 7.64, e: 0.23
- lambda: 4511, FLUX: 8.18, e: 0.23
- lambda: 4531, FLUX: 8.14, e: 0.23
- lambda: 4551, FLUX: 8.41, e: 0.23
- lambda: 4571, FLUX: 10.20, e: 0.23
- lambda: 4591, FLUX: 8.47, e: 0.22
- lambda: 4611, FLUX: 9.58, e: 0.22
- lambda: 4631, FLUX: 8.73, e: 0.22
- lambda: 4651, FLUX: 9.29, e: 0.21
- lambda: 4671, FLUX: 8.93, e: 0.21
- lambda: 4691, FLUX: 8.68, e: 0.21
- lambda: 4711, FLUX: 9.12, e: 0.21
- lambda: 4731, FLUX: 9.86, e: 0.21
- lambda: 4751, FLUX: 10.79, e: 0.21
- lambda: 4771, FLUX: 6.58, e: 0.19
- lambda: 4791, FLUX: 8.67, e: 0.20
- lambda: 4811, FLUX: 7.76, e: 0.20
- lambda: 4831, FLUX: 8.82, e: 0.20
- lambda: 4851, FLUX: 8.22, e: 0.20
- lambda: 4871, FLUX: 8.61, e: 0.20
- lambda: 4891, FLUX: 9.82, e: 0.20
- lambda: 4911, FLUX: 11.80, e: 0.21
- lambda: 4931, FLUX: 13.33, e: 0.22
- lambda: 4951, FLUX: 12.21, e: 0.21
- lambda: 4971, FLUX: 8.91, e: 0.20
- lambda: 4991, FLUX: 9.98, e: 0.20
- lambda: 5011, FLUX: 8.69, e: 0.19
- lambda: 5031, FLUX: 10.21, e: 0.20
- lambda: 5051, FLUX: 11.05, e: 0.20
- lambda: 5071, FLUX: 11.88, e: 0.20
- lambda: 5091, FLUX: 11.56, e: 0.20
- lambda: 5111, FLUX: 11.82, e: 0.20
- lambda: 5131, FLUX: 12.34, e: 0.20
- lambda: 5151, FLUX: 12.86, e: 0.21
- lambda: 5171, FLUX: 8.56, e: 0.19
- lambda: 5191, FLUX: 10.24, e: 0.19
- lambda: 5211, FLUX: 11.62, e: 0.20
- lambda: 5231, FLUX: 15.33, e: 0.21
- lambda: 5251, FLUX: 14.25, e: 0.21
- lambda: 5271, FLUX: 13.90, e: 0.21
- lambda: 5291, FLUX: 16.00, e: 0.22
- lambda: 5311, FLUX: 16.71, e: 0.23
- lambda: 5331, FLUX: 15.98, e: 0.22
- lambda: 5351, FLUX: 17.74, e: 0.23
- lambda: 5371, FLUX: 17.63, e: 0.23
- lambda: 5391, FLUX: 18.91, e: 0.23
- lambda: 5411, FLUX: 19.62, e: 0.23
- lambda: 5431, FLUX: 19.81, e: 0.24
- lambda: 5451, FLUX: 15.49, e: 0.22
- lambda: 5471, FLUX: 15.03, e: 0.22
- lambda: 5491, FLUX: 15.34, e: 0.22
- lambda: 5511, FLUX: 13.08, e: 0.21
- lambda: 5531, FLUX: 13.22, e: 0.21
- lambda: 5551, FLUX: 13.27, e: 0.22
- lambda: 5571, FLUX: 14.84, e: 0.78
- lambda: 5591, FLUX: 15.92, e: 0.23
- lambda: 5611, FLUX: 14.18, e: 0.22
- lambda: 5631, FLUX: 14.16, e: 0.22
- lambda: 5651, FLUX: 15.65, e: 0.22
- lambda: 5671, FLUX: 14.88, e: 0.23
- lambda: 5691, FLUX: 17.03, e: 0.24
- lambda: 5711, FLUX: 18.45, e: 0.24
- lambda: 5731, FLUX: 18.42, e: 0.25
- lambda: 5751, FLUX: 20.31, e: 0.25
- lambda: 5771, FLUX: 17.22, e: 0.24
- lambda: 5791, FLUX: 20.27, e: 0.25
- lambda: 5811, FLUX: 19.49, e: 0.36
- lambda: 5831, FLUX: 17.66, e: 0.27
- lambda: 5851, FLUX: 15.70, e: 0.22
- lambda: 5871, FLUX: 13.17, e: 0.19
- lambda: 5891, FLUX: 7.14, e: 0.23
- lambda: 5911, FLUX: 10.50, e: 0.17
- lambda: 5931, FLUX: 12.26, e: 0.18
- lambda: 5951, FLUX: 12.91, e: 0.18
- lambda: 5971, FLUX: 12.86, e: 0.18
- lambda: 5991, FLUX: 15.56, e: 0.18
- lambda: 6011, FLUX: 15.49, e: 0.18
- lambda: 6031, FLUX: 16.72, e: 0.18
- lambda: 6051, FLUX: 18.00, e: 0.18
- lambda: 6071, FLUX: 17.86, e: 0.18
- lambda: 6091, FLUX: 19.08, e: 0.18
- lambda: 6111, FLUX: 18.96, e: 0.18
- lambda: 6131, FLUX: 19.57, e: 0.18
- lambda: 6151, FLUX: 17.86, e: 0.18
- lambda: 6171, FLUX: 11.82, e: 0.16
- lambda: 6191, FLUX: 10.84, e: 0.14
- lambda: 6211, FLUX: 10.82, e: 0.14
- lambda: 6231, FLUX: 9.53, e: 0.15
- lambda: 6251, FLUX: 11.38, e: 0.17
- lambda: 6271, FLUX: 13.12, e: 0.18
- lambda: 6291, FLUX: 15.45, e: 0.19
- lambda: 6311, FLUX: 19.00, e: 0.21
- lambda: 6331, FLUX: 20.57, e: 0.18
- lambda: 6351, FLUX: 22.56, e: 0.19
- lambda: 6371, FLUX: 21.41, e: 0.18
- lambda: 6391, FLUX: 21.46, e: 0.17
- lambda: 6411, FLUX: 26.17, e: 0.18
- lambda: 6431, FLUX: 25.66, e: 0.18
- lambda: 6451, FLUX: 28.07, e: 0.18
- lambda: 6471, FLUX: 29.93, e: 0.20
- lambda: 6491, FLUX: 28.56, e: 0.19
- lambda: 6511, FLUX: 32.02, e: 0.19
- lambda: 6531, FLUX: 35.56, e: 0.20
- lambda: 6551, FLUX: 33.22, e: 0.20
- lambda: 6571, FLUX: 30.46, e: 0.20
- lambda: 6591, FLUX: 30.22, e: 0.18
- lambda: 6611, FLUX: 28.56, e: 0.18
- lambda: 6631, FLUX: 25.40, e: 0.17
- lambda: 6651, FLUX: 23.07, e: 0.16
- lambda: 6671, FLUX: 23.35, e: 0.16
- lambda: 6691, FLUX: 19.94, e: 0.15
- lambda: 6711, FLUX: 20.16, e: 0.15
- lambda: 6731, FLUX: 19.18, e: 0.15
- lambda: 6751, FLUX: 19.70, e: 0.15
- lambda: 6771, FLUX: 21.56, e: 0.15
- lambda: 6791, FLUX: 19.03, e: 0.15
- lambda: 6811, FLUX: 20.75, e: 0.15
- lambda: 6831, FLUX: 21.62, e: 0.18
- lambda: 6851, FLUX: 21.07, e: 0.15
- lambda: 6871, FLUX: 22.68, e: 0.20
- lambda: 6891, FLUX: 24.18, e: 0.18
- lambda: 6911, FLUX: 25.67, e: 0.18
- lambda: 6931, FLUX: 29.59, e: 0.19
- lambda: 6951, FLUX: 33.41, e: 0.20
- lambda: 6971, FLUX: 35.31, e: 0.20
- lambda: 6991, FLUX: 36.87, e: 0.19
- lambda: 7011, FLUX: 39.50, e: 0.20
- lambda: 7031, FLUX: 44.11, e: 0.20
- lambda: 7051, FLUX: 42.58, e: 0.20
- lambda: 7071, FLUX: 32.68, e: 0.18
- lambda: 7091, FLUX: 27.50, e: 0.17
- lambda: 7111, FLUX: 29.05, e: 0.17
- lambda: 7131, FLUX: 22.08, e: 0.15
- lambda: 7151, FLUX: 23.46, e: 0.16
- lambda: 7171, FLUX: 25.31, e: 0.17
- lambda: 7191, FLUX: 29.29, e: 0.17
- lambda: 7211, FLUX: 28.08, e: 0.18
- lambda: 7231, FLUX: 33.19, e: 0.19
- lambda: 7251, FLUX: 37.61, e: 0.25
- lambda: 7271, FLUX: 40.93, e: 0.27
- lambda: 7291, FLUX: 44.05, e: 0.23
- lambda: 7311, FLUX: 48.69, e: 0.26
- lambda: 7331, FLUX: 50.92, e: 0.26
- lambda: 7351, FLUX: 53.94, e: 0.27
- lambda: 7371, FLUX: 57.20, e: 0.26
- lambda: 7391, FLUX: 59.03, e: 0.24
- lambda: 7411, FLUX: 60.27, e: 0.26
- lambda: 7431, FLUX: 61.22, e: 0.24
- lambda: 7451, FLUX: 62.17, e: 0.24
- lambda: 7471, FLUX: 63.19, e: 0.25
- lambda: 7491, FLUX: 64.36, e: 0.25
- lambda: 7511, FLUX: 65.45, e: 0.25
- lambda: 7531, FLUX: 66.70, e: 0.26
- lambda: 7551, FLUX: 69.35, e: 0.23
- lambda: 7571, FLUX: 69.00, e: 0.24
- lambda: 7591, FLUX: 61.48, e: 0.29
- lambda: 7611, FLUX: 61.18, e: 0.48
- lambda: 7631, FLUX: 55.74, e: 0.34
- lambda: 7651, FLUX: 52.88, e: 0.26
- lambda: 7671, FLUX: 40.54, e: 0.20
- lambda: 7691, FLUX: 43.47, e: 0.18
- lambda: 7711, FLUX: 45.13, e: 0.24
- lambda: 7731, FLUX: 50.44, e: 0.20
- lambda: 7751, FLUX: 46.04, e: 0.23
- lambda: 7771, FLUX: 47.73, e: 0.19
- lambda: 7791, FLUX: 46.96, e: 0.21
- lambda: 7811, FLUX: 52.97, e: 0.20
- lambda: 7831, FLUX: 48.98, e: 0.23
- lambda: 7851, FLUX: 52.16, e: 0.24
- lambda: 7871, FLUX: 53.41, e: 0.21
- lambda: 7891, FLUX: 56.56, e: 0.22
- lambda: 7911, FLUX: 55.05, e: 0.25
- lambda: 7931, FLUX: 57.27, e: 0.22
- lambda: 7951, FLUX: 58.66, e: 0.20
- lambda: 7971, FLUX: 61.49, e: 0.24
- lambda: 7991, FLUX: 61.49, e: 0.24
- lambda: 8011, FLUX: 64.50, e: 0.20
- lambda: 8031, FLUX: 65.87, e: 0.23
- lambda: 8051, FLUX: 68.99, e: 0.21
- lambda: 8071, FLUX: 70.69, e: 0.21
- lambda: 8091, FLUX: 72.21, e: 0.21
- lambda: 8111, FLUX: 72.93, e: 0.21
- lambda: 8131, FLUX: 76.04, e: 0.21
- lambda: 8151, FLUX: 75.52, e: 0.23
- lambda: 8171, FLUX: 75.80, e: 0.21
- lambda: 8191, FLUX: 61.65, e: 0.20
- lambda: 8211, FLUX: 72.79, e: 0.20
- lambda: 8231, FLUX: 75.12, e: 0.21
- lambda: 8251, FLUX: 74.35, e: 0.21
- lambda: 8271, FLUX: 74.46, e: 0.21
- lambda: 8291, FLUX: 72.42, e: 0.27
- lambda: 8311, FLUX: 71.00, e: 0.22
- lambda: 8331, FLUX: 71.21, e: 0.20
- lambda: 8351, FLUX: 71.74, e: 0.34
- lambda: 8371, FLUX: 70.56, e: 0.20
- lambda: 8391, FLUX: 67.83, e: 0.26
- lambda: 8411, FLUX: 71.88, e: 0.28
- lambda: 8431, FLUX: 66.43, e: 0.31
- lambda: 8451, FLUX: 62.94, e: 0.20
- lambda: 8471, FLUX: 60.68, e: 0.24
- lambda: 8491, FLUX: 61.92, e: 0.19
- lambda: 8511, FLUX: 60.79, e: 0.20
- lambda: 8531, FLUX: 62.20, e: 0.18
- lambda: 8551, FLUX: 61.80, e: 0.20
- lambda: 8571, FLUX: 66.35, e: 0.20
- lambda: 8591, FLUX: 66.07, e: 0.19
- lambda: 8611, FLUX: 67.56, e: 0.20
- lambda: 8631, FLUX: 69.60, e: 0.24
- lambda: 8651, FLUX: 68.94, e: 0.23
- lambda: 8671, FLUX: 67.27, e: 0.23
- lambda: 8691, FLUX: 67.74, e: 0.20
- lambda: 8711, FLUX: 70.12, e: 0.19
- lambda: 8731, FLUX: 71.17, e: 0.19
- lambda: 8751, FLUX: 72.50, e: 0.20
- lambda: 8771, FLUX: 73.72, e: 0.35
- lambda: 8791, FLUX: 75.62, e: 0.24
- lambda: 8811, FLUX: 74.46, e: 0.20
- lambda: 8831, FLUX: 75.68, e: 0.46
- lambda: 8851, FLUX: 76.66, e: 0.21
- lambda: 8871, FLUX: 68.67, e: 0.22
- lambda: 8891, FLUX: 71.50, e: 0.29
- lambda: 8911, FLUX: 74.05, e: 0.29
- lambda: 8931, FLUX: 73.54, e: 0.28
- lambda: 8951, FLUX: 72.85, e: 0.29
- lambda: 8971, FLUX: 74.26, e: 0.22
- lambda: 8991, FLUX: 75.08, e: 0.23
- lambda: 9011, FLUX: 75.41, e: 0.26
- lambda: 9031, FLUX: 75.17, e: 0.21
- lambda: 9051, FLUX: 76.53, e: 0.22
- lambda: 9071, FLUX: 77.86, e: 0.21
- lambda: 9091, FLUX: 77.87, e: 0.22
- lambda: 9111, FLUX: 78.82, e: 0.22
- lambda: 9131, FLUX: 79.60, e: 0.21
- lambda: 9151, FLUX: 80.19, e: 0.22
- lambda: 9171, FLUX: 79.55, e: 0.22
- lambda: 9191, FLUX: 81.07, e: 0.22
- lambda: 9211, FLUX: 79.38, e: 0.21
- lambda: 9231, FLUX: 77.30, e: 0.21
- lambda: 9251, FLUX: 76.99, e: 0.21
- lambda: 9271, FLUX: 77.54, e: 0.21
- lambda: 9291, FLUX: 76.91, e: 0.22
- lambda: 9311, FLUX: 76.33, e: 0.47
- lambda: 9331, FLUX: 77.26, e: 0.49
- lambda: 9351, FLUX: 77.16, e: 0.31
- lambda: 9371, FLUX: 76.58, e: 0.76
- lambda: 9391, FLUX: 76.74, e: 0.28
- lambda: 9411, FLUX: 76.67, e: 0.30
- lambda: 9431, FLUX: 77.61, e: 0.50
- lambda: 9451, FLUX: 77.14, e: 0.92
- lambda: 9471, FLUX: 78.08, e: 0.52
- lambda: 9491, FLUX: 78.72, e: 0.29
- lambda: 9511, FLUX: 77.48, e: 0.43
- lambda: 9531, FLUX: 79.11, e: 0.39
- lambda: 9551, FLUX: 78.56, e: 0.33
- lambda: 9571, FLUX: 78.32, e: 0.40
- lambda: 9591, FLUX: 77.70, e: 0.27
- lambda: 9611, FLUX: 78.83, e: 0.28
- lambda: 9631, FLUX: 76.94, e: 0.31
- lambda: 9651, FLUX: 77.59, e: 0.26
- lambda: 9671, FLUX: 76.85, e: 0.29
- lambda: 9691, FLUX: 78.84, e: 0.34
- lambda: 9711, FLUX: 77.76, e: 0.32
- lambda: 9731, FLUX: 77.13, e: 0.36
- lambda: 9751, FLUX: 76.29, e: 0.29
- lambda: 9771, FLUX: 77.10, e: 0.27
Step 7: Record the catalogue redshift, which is 0.000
